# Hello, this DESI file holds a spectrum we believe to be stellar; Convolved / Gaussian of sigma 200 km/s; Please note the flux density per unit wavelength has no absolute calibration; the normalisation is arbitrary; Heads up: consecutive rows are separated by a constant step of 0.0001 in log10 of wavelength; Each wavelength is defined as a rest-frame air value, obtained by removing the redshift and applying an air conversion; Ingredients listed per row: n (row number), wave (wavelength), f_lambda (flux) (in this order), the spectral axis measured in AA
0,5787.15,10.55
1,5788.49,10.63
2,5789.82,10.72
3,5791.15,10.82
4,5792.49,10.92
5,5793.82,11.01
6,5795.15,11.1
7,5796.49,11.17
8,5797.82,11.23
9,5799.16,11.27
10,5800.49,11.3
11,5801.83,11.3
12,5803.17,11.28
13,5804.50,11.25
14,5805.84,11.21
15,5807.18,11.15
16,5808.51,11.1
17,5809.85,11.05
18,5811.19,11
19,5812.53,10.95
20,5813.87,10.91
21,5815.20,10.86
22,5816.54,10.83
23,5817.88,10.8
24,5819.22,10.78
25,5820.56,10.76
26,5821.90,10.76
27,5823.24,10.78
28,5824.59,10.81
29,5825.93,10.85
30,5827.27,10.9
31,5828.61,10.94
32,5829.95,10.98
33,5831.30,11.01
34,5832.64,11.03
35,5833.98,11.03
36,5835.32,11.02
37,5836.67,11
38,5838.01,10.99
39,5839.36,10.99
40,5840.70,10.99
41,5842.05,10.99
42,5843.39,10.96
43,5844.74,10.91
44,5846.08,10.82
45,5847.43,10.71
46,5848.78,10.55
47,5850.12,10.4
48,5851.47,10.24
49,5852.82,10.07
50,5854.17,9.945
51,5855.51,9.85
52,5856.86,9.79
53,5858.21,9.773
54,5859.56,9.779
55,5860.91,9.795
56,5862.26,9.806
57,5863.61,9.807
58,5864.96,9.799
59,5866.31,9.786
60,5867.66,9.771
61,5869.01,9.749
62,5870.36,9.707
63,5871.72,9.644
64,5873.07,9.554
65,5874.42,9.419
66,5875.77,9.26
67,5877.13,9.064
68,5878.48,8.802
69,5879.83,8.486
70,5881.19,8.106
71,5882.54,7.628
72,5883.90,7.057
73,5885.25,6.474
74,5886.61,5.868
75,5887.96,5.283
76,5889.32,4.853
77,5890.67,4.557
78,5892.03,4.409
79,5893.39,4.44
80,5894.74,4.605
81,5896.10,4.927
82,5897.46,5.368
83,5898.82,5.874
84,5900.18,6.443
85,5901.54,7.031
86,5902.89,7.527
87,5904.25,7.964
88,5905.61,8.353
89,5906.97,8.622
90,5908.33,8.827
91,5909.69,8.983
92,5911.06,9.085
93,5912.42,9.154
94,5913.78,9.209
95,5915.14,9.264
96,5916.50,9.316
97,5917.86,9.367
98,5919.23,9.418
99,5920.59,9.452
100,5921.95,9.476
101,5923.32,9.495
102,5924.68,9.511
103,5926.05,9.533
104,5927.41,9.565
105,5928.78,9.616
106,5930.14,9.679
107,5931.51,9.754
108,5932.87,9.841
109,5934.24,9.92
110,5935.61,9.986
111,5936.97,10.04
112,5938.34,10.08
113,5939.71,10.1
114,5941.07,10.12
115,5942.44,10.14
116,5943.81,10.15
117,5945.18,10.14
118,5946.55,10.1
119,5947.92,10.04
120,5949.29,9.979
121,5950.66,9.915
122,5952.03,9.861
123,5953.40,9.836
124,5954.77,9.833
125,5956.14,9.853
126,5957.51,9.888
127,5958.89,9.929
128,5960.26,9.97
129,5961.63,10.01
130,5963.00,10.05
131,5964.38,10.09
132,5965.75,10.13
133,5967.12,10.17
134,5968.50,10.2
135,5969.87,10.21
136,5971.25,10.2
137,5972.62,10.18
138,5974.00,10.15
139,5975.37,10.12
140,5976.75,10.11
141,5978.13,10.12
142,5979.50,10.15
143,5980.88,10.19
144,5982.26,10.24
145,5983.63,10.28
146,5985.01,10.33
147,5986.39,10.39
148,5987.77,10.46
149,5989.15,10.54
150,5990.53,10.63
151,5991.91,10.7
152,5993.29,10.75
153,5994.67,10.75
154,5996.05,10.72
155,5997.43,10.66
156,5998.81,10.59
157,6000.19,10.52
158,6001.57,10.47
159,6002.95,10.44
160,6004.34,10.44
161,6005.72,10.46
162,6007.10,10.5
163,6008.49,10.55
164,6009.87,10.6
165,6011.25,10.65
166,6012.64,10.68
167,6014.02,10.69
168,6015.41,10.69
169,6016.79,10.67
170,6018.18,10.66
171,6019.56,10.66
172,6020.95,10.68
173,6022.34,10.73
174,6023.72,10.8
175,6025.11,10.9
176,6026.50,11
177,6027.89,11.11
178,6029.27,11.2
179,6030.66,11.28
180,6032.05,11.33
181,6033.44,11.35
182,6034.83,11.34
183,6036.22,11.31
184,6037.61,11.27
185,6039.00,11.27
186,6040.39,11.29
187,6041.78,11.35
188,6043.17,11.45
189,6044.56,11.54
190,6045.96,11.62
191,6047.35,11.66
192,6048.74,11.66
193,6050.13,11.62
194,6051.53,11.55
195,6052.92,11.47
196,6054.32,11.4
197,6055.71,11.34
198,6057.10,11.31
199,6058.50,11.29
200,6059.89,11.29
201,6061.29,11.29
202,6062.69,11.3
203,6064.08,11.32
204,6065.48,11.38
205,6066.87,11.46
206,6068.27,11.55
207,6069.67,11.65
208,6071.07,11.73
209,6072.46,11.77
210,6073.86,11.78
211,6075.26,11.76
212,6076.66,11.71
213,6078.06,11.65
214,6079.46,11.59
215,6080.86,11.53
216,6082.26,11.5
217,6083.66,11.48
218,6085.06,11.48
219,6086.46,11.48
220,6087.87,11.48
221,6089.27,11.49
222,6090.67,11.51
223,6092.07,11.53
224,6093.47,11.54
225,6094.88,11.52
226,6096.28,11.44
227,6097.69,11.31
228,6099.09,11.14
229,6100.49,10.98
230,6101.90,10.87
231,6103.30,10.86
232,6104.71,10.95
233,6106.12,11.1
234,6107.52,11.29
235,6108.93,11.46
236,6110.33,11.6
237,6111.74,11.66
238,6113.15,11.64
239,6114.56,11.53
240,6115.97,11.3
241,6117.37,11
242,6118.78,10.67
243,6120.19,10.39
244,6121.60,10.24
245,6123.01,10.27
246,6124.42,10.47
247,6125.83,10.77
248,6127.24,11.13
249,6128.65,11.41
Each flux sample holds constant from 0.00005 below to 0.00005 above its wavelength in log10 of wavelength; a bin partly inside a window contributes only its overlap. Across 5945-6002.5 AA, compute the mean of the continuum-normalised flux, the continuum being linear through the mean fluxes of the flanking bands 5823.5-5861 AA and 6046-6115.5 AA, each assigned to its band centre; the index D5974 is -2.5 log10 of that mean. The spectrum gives 0.09 mag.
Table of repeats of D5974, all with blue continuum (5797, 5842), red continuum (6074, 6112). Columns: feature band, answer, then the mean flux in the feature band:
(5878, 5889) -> 0.48 mag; 7.11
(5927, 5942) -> 0.13 mag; 9.89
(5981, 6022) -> 0.07 mag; 10.6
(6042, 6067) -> -0.01 mag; 11.4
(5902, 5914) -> 0.28 mag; 8.59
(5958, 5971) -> 0.12 mag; 10.1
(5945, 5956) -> 0.13 mag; 9.95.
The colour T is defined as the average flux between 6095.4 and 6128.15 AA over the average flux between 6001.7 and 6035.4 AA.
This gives 1.0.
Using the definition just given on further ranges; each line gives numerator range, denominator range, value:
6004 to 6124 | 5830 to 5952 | 1.23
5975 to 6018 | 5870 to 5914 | 1.42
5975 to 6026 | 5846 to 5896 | 1.24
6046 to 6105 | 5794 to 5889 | 1.13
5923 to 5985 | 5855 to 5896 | 1.23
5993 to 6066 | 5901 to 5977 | 1.15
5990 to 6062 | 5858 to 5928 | 1.34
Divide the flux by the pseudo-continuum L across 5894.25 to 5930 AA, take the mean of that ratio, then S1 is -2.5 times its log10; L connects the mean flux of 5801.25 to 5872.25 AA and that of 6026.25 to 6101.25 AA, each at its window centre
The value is 0.29 mag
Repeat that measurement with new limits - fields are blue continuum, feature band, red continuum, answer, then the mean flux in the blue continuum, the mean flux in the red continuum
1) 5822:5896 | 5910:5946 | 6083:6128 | 0.02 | 9.3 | 11.2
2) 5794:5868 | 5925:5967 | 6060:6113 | 0.11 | 10.7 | 11.4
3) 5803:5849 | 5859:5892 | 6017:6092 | 0.30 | 10.9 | 11.4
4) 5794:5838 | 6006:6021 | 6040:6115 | 0.07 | 11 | 11.4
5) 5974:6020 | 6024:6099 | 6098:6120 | -0.05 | 10.5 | 11.2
